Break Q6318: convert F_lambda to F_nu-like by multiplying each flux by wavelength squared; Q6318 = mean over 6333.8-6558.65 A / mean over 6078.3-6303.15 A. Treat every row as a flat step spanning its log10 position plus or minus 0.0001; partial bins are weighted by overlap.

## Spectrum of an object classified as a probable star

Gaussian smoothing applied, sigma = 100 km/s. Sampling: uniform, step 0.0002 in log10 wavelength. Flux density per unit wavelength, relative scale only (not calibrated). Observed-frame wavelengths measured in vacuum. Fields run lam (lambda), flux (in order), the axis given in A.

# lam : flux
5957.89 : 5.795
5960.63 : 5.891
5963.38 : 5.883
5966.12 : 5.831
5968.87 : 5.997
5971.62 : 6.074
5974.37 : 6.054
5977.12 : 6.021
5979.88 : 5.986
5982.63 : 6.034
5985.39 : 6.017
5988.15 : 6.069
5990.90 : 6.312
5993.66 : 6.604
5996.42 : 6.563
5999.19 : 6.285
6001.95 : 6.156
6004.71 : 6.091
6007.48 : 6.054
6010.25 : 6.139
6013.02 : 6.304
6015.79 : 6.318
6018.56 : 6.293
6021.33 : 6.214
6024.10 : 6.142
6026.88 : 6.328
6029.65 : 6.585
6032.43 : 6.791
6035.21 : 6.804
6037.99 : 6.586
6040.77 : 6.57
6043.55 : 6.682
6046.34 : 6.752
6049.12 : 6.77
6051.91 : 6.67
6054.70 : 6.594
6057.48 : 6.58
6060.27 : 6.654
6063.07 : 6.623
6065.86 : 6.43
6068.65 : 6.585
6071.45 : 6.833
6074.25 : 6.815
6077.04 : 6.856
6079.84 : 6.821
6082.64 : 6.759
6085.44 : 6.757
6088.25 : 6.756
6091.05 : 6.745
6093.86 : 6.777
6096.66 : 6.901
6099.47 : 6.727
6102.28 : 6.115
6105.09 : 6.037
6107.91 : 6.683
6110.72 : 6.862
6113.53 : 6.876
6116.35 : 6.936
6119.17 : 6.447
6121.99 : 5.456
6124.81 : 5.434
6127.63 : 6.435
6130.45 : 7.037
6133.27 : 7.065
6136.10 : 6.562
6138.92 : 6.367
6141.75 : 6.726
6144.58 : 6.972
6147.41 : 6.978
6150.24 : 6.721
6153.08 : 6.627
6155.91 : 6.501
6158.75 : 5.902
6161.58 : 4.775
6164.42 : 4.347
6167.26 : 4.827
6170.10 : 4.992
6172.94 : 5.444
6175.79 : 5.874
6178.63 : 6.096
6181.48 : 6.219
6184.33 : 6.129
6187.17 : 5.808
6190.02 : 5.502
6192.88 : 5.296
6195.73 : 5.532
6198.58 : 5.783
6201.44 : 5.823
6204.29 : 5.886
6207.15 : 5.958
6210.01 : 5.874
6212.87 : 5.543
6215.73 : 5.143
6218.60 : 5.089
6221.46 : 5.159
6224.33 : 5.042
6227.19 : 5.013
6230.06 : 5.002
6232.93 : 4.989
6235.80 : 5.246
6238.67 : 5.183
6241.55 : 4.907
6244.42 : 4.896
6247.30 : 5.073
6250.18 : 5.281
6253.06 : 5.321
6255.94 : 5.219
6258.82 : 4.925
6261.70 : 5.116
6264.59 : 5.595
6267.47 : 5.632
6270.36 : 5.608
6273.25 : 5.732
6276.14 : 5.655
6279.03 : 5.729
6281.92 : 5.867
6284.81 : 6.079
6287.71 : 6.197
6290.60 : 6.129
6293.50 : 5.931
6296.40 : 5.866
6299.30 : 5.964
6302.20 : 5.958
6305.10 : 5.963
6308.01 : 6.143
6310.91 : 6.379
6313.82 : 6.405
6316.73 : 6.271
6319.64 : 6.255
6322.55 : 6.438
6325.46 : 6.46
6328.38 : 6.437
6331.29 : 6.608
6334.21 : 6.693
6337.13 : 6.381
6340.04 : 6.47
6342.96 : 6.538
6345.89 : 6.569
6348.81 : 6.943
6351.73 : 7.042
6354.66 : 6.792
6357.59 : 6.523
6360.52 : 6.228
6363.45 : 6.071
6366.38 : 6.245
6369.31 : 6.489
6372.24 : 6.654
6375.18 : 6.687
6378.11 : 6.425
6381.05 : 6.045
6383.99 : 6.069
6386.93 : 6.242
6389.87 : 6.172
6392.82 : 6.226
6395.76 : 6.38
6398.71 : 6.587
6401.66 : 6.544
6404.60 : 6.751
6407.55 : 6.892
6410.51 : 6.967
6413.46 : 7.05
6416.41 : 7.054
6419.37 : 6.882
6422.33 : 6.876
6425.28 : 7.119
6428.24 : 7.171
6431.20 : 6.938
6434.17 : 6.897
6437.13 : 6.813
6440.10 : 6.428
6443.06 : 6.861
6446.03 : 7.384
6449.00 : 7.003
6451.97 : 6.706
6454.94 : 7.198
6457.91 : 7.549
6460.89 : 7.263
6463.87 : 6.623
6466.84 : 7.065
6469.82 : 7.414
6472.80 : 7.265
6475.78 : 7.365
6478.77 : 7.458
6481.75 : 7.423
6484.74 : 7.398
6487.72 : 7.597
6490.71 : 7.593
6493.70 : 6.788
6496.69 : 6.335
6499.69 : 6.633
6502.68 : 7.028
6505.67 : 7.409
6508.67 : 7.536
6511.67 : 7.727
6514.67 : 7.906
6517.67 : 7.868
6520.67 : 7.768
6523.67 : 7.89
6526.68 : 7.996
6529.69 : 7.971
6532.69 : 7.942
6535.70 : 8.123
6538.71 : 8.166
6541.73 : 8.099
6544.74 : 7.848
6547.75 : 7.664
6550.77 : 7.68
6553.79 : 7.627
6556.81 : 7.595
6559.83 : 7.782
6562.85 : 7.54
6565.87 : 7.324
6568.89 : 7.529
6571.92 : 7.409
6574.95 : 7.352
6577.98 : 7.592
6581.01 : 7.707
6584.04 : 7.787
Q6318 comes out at 1.30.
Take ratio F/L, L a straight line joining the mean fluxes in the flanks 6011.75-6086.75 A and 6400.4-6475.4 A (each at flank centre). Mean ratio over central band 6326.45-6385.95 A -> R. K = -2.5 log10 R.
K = 0.07 mag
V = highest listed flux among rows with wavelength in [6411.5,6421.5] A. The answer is 7.054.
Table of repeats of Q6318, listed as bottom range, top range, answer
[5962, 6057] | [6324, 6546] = 1.27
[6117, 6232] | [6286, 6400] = 1.15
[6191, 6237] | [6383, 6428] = 1.31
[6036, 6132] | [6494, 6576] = 1.33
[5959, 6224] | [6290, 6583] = 1.25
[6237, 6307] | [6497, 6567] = 1.49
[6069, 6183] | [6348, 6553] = 1.24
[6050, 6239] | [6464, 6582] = 1.39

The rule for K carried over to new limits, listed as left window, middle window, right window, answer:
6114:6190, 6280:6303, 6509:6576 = 0.12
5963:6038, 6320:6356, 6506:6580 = 0.09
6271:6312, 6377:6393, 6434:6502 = 0.06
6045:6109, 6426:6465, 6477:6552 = 0.07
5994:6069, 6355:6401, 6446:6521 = 0.12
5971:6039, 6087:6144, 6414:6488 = -0.01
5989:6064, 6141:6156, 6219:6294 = -0.15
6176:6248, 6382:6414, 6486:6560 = 0.04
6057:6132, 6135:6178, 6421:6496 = 0.12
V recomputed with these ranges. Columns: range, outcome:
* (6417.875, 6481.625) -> 7.549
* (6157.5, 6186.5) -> 6.219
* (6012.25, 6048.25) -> 6.804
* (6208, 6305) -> 6.197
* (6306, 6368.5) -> 7.042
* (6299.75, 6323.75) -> 6.438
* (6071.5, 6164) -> 7.065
